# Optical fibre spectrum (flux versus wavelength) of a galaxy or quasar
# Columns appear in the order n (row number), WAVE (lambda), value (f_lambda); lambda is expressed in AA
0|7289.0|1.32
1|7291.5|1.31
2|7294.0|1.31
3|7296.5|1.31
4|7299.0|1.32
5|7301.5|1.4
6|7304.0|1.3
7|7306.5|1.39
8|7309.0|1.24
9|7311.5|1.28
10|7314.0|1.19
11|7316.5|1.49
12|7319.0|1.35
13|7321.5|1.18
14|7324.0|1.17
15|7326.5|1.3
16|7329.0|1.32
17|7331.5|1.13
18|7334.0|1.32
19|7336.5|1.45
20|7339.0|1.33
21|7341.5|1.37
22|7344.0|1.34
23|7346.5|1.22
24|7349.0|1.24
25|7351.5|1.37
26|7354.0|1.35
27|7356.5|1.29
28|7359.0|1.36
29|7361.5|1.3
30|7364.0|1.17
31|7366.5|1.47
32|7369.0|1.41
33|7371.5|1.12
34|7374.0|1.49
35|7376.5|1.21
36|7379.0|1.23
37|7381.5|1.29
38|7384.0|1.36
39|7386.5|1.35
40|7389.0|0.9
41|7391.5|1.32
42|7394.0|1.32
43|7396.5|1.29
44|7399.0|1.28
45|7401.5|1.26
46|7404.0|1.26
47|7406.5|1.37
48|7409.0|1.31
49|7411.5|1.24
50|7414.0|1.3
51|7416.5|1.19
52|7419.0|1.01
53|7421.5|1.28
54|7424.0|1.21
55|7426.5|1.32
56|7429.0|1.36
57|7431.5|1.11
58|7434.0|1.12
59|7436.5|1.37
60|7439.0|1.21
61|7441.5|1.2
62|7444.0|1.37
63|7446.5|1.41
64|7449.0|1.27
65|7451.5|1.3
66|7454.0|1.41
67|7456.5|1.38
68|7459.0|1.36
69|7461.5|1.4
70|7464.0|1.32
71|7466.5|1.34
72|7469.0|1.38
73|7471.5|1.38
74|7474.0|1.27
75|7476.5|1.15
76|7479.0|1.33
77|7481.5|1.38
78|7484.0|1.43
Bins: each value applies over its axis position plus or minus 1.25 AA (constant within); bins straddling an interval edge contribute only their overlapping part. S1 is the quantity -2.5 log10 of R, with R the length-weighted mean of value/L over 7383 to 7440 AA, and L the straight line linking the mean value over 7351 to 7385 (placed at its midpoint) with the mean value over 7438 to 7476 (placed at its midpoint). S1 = 0.06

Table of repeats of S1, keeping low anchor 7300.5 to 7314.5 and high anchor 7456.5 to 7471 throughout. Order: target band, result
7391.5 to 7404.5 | 0.04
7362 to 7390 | 0.04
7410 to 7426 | 0.11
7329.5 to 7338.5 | 0.01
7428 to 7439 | 0.10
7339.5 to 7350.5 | 0.02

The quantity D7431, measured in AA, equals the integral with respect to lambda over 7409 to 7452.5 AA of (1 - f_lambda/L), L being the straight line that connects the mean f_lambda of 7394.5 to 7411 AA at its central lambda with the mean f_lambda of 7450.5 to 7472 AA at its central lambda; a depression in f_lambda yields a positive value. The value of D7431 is 2.45 AA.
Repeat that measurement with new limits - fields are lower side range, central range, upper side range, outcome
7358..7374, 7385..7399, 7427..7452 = 0.6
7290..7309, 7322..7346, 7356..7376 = 0.5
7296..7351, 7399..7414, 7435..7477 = 0.3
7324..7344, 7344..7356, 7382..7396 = -0.1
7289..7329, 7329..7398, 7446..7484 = 1.0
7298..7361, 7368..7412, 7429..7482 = 1.0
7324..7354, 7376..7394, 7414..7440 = 0.2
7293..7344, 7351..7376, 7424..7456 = -0.5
